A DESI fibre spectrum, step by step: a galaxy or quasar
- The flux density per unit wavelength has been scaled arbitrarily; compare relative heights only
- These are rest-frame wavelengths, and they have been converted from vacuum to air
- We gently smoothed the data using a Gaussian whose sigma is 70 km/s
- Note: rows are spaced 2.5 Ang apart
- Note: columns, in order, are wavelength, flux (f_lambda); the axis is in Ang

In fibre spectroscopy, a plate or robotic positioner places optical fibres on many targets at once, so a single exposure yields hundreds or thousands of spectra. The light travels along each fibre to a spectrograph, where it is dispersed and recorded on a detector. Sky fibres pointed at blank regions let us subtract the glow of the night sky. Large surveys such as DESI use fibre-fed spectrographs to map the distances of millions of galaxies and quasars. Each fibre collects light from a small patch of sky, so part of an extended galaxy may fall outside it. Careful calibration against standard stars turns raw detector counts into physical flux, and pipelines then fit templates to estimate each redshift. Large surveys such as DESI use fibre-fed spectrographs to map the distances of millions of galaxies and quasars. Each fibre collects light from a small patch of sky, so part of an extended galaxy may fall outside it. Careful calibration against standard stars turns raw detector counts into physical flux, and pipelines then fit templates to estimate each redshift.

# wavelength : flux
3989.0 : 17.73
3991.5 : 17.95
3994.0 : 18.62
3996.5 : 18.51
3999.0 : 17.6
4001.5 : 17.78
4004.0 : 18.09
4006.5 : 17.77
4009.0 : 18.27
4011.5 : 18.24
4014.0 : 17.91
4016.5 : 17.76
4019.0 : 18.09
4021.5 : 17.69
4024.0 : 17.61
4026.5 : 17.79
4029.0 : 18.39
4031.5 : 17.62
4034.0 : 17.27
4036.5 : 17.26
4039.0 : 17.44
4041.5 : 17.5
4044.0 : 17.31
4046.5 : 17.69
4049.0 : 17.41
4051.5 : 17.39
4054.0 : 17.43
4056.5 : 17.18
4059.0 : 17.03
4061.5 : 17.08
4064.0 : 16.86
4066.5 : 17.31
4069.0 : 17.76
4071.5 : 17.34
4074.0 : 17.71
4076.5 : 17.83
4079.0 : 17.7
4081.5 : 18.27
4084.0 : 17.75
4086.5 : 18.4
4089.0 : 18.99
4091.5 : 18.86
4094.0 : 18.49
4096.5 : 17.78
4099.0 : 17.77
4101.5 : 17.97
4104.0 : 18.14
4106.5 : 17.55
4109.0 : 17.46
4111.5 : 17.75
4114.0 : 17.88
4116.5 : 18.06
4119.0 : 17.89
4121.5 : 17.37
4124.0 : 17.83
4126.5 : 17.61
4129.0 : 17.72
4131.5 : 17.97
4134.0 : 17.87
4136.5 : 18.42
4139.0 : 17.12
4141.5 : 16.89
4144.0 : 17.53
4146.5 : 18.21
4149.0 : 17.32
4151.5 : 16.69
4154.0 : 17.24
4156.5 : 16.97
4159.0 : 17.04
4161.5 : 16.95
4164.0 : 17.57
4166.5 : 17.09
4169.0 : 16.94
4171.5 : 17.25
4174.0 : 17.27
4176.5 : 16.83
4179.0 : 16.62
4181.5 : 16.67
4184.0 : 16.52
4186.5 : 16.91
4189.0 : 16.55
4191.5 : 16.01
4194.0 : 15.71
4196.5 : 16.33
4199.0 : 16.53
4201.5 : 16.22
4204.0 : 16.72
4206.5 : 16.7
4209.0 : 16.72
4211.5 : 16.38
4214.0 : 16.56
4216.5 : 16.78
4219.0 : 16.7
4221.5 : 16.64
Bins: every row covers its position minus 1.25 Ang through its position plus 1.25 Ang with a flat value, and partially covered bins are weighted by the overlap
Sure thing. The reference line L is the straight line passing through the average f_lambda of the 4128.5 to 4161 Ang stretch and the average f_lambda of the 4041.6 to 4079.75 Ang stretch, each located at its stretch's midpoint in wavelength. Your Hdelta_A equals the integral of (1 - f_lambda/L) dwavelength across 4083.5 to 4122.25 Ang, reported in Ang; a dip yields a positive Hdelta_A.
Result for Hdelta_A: -1.3 Ang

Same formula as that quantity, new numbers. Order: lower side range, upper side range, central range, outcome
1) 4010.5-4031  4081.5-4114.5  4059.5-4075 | 0.6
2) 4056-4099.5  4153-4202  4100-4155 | -1.2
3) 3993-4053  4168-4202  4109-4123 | -0.5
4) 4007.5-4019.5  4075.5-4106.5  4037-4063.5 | 1.1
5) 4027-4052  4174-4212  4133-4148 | -0.7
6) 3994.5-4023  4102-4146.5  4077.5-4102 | -0.5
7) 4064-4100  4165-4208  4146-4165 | -0.2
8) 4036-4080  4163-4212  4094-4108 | -0.6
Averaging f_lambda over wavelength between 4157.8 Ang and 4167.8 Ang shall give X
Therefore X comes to 17.2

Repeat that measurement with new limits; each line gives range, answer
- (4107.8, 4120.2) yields 17.8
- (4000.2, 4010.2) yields 18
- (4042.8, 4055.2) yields 17.4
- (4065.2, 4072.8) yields 17.5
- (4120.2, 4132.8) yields 17.7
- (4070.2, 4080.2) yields 17.6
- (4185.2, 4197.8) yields 16.3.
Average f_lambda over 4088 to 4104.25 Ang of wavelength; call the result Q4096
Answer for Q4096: 18.3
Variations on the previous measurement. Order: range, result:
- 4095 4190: 17.4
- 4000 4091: 17.7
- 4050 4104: 17.8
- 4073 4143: 17.9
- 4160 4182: 17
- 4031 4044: 17.4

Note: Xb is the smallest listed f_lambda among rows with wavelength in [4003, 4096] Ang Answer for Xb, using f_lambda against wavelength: 16.86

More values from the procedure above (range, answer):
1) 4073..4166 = 16.69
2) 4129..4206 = 15.71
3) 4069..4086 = 17.34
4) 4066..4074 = 17.31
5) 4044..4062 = 17.03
